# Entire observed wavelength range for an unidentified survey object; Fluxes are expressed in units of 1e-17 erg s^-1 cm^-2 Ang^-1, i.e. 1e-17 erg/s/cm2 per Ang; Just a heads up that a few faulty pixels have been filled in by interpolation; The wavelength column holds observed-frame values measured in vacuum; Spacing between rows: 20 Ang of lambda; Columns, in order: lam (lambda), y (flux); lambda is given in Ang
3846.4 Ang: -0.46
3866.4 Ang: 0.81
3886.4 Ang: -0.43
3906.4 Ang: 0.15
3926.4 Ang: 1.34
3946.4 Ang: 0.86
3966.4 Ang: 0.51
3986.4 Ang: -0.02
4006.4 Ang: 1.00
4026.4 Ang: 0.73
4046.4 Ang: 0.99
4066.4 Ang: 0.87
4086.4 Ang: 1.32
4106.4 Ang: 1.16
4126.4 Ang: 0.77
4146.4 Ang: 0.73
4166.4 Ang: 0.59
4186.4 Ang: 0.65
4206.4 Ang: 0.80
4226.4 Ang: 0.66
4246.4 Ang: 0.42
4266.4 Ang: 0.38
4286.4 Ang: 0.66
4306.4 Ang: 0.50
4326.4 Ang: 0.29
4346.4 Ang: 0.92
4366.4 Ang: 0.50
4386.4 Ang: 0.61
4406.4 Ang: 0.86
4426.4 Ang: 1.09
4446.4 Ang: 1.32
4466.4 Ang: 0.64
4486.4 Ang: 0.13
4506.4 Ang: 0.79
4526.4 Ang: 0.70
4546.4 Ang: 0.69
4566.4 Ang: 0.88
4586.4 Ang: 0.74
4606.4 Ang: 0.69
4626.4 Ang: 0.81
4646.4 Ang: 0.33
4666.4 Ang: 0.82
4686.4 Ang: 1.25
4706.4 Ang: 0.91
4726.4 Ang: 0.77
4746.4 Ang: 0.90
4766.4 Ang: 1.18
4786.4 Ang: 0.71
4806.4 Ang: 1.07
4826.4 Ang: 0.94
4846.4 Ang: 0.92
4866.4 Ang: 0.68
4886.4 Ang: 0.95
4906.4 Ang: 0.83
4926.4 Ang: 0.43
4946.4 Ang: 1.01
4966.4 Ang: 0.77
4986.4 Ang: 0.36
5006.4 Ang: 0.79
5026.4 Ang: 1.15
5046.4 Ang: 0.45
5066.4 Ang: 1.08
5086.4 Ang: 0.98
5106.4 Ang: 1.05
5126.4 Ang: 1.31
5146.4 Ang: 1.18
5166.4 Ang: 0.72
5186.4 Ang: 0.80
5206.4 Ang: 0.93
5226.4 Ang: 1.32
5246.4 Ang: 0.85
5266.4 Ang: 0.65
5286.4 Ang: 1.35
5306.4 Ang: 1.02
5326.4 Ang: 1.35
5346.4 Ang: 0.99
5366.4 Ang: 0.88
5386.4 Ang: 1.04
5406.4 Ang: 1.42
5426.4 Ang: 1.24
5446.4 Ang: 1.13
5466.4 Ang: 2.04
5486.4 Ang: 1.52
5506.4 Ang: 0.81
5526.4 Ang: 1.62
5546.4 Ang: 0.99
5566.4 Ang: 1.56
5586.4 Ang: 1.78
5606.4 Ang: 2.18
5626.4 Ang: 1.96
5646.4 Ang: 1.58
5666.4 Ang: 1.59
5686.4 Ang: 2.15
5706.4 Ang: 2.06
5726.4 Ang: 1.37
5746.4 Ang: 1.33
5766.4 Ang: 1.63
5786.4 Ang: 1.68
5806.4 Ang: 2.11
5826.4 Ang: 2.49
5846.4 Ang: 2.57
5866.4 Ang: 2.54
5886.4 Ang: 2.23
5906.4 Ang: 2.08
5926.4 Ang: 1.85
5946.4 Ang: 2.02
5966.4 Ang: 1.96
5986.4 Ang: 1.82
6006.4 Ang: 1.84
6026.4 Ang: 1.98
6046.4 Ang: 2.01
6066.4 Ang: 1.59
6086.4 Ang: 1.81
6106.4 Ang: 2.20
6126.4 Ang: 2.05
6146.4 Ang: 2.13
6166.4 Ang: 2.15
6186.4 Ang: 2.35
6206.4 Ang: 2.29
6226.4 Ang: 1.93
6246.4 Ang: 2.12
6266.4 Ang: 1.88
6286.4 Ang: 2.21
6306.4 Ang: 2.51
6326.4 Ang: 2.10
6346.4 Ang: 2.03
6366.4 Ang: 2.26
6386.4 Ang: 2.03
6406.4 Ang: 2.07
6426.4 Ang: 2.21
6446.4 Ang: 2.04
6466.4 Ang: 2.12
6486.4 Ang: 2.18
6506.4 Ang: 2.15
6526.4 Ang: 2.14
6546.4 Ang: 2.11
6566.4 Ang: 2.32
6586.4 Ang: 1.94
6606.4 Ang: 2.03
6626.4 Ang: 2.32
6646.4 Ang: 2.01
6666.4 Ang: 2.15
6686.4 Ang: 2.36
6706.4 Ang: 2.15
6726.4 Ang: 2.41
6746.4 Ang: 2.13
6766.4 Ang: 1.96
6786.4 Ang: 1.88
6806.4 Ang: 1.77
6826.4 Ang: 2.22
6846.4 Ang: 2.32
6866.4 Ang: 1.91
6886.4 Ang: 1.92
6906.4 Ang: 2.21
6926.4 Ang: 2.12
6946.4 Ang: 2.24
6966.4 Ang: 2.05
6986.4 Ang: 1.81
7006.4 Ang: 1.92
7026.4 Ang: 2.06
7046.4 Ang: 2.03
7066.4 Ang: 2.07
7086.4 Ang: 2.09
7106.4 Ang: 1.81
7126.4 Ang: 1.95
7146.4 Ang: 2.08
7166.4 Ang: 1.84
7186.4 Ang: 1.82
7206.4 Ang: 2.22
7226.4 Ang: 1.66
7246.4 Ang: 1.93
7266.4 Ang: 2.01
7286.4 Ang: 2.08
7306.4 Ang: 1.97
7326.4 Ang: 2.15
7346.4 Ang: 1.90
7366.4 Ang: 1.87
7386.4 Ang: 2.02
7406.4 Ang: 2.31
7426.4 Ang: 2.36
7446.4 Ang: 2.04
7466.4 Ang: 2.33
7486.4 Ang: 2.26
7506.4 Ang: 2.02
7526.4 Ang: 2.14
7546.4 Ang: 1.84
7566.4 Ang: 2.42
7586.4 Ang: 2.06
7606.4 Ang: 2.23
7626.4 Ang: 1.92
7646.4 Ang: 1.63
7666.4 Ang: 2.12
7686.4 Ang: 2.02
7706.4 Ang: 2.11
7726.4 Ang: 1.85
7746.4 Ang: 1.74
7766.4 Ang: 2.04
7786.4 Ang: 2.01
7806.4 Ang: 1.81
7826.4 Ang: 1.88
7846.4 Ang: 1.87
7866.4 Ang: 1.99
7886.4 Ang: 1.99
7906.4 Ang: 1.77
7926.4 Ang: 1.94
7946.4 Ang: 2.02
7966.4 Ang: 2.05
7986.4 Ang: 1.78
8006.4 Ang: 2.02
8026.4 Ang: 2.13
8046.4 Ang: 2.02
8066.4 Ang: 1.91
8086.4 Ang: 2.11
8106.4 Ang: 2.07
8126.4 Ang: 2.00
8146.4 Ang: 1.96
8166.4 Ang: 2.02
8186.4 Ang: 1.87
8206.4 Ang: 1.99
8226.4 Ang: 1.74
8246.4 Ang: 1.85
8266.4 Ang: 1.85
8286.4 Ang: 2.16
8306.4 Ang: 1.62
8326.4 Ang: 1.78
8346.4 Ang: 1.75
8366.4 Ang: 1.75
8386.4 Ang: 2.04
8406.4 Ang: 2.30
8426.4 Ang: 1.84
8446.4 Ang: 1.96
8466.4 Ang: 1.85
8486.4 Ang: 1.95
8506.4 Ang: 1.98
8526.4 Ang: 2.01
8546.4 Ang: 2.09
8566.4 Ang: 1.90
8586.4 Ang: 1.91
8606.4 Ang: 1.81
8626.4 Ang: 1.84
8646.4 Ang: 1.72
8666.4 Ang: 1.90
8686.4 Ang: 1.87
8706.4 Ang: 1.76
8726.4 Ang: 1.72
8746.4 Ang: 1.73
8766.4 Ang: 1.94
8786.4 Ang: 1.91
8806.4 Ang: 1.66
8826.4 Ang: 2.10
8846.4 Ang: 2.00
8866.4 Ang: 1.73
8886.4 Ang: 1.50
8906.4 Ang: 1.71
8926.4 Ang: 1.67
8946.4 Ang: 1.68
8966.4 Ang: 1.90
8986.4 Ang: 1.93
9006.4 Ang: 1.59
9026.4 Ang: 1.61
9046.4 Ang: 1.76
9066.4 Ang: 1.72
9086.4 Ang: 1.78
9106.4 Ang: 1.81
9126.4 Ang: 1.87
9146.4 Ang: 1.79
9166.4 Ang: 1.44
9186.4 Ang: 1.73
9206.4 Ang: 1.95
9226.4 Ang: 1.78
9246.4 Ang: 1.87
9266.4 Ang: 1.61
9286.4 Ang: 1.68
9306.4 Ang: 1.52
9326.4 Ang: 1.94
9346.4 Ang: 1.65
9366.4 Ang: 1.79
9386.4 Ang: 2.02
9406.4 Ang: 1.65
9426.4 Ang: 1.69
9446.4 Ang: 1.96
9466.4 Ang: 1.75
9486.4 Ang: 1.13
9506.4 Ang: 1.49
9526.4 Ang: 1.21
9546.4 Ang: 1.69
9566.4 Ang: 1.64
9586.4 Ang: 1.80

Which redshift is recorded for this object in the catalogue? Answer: 0.40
